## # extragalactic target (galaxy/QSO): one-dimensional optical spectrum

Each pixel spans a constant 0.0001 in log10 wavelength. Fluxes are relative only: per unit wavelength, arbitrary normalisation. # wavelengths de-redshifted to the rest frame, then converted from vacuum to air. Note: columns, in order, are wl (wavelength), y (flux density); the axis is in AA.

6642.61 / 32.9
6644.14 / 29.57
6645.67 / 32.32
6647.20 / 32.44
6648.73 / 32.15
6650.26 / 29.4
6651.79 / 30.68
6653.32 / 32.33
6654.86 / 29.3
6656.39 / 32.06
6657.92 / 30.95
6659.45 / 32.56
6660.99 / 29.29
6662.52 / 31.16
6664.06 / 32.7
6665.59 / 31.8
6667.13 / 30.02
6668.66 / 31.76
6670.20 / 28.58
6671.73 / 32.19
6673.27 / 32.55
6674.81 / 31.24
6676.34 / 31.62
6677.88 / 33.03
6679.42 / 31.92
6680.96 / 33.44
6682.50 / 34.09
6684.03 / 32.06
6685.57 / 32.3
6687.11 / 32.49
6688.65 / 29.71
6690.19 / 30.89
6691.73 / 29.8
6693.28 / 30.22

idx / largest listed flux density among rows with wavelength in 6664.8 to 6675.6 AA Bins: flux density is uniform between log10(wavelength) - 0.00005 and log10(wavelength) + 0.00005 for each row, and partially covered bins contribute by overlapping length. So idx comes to 32.55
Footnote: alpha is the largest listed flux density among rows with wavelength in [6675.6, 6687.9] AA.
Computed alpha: 34.09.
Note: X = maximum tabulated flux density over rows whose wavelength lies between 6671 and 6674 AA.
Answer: 32.55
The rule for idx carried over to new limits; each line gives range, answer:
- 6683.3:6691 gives 32.49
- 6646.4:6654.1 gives 32.44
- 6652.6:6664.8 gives 32.7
